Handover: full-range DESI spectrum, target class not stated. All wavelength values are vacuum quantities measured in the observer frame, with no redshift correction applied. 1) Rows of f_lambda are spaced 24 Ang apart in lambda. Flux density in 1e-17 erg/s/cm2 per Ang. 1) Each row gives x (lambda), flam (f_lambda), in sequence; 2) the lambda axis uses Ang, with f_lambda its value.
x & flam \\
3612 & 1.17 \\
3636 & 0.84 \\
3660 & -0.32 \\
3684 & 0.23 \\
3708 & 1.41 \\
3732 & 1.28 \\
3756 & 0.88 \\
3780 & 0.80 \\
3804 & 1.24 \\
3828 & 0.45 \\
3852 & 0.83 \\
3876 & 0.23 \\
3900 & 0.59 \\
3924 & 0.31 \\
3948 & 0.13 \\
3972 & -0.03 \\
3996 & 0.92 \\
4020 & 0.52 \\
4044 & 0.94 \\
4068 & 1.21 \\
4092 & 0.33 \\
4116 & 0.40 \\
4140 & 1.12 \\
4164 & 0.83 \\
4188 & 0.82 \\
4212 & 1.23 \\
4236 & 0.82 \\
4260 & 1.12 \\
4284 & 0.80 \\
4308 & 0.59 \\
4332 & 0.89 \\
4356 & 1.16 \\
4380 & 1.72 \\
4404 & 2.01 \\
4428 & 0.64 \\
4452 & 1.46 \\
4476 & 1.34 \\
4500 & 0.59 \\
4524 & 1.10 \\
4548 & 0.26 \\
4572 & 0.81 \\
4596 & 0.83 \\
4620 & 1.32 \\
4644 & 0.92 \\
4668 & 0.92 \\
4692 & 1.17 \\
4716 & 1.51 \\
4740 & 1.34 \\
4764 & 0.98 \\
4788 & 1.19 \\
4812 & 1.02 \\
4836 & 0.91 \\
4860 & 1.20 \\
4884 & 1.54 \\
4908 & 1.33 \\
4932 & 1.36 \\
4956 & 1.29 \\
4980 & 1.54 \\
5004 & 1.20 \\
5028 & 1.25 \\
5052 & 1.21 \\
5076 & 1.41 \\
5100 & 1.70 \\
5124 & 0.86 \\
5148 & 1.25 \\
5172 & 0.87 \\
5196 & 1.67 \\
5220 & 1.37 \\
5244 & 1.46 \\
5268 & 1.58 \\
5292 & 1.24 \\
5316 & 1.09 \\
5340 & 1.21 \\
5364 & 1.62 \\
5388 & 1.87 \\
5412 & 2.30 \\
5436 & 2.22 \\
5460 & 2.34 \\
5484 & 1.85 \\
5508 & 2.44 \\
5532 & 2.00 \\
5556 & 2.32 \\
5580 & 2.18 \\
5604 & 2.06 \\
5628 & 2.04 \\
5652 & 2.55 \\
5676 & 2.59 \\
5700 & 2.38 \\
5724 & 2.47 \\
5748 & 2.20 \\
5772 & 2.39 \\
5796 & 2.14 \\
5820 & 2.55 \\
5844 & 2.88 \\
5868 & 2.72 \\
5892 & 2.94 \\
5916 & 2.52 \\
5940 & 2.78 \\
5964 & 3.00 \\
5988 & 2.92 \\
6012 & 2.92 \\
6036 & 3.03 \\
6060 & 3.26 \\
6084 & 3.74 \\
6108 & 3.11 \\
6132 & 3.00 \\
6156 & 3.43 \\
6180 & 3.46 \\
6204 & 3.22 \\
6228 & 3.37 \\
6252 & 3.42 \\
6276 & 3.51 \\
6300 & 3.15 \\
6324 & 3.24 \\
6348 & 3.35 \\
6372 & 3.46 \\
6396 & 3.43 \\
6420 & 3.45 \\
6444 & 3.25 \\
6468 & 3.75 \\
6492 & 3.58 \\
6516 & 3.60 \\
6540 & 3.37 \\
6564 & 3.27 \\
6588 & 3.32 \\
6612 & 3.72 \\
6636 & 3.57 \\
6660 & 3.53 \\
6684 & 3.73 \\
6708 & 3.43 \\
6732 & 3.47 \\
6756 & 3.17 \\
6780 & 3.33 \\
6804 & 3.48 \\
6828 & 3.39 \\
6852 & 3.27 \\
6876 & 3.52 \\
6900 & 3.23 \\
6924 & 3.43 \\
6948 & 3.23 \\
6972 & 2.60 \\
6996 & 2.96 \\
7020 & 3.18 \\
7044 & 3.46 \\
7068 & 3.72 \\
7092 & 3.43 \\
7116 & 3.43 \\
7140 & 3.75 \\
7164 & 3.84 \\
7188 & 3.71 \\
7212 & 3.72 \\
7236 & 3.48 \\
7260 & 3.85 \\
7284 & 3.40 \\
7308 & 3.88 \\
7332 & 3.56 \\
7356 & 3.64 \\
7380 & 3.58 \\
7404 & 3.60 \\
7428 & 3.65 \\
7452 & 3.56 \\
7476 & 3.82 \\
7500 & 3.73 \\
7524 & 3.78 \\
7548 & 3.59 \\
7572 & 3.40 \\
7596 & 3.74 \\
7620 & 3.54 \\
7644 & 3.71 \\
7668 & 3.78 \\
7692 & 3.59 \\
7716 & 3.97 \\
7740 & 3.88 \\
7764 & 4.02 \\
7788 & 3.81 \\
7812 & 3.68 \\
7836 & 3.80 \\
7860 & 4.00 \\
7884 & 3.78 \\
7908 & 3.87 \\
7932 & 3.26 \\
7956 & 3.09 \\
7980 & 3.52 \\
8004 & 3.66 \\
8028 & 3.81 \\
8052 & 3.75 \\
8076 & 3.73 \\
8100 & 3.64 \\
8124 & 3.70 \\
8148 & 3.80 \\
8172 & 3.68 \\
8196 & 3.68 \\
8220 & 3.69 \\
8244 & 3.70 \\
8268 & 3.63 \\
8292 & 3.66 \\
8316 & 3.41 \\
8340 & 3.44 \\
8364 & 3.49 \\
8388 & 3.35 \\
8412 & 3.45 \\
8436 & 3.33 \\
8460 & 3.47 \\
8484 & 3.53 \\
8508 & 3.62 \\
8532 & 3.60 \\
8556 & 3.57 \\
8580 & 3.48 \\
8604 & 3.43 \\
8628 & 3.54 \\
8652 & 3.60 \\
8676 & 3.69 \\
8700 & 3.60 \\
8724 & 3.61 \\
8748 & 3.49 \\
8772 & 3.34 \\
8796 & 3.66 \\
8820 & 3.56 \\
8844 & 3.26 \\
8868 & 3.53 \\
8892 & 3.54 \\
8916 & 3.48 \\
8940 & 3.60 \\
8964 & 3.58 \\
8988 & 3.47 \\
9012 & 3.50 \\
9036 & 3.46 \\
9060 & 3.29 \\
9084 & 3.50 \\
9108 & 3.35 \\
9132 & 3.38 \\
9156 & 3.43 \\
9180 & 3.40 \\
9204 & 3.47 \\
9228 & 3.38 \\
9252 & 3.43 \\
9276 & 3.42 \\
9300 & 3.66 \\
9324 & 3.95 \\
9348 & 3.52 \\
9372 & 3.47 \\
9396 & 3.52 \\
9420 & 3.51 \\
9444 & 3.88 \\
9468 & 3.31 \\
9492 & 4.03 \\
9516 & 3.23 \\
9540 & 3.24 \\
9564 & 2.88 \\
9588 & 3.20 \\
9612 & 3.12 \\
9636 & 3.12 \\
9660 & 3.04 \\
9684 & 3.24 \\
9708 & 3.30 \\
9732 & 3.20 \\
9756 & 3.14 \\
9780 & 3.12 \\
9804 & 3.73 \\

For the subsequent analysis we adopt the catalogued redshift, 0.35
